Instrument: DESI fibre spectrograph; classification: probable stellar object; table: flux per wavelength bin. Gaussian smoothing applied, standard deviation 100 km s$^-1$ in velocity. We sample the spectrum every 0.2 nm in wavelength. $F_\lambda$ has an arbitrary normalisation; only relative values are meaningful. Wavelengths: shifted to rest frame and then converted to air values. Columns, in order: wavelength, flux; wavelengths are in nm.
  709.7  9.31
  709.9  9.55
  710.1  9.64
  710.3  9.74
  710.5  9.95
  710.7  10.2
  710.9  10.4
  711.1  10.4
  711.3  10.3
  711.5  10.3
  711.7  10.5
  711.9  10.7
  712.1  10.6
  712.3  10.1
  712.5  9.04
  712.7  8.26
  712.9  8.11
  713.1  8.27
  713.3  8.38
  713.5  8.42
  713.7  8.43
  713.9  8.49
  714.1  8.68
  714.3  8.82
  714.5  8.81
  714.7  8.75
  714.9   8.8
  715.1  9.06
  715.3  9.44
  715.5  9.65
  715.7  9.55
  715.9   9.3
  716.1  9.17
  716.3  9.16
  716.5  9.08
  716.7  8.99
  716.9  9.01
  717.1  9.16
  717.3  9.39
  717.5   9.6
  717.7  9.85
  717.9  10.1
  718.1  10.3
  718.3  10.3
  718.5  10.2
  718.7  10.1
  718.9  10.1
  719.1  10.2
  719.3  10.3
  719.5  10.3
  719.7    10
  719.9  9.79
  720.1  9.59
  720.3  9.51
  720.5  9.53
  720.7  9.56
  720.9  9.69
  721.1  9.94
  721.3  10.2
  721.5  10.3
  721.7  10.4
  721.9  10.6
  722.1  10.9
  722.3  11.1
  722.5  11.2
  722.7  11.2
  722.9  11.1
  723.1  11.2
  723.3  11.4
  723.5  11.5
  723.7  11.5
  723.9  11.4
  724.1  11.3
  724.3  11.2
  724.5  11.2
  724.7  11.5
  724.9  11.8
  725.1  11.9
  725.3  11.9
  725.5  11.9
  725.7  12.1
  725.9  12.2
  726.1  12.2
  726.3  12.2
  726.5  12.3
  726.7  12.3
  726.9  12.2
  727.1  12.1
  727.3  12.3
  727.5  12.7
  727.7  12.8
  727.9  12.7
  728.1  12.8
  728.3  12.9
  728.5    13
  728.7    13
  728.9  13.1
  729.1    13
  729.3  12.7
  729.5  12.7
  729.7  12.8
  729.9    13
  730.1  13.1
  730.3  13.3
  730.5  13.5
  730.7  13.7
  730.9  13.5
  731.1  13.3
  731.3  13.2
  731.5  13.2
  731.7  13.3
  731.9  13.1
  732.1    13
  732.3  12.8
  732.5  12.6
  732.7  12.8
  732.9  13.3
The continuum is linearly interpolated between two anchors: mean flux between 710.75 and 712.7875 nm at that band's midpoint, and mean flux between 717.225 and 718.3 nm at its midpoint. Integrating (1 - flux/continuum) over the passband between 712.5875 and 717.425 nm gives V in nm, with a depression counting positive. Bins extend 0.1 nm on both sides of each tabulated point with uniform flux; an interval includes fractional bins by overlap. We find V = 0.53 nm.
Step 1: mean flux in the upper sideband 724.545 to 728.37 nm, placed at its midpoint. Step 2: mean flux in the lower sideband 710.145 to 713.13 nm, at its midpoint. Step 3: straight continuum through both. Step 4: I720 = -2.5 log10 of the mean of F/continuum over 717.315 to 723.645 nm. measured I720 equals 0.10 mag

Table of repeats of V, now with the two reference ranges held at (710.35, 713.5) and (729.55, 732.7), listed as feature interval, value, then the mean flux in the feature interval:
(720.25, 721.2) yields 0.135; 9.65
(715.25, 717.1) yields 0.209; 9.25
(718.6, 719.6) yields 0.069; 10.2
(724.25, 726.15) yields 0.043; 11.8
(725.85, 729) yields -0.021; 12.6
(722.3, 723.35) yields 0.039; 11.2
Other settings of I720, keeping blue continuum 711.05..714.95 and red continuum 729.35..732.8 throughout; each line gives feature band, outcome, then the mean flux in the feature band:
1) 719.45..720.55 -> 0.10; 9.78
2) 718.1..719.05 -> 0.02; 10.2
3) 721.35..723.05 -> 0.03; 10.8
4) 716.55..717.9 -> 0.08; 9.38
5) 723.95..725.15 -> 0.02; 11.5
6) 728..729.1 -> -0.03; 13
